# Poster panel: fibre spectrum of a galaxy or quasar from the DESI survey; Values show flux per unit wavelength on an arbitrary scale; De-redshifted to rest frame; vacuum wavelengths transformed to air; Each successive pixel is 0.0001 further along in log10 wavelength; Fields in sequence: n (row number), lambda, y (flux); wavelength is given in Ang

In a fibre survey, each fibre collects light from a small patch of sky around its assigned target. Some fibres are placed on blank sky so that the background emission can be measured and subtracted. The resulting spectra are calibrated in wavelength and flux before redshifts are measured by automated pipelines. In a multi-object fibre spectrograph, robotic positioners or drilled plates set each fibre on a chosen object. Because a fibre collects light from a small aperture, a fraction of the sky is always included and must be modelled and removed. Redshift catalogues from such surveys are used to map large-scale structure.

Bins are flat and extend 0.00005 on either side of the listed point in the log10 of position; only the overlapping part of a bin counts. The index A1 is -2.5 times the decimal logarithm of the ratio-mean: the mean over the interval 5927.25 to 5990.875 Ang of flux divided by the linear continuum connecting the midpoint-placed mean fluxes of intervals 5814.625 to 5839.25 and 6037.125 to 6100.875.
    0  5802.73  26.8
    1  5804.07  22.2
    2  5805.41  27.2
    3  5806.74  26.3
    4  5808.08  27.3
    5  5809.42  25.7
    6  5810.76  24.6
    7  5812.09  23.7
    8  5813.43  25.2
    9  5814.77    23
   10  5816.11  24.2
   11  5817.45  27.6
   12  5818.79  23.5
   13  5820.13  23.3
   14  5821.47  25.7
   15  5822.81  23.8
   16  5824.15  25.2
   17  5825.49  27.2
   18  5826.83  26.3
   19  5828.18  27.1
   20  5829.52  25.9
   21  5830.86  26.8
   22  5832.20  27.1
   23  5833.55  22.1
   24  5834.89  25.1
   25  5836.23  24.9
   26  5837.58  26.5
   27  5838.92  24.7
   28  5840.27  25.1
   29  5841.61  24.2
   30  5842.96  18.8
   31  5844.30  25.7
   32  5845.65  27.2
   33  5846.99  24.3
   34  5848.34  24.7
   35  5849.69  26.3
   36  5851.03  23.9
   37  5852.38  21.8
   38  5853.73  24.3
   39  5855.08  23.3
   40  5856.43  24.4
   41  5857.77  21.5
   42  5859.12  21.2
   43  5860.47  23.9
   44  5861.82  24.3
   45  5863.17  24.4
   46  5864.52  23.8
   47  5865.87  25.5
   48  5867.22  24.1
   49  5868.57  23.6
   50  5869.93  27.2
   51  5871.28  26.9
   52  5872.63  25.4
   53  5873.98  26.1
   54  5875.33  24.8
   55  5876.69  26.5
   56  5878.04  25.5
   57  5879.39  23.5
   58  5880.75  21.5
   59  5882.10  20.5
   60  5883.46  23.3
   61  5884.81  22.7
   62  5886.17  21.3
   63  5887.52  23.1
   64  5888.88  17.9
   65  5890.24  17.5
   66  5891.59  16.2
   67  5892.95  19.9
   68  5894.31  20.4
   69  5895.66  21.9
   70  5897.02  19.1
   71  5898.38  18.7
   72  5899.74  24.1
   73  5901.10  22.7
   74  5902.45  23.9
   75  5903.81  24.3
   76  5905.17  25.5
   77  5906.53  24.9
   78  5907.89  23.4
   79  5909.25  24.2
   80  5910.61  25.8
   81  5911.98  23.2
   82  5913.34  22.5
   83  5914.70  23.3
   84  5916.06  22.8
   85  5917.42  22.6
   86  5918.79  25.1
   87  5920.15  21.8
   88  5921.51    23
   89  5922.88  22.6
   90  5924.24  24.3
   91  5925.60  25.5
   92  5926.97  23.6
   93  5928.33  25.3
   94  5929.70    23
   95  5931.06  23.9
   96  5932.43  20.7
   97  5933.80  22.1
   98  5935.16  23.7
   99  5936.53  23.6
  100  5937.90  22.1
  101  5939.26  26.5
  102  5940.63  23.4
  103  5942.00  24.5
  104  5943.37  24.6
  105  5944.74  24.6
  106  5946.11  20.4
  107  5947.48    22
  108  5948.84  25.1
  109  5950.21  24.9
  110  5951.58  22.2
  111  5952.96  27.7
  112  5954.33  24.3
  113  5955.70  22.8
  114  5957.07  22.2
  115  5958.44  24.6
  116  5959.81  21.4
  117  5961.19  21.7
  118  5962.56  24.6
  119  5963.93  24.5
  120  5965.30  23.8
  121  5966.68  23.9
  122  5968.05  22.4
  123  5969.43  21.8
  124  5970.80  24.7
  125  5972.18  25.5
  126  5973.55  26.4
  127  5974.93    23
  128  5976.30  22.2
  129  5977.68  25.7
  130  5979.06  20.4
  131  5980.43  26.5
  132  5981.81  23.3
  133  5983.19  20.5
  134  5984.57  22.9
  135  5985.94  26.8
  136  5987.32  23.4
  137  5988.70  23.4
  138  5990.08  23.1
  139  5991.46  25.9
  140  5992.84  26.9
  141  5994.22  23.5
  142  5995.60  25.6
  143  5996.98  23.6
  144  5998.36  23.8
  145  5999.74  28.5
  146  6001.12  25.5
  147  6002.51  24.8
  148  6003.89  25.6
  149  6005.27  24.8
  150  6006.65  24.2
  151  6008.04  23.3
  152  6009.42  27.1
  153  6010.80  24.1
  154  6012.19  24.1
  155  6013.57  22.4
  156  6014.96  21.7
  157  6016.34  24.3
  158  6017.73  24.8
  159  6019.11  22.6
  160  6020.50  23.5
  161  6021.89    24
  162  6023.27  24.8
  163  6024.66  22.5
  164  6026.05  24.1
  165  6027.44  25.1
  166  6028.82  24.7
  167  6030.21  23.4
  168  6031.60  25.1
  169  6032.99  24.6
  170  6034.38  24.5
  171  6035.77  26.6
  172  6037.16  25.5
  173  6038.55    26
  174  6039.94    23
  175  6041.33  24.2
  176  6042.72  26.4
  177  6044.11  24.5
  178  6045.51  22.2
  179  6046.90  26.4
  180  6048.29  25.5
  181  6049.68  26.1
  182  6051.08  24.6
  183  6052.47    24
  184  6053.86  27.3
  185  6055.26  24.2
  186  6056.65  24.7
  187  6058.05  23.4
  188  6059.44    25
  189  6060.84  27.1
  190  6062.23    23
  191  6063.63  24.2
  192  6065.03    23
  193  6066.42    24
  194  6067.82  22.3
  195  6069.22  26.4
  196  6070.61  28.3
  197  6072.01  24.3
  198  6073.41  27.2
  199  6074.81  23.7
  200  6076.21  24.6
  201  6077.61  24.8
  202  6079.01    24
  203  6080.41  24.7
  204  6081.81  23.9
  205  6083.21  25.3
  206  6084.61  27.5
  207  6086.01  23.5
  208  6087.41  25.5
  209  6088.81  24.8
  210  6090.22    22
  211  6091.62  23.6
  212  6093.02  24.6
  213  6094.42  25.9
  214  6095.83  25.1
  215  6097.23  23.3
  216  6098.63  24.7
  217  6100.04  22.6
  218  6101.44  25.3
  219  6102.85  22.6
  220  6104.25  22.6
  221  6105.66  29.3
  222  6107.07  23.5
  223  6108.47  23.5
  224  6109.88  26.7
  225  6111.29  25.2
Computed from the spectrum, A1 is 0.06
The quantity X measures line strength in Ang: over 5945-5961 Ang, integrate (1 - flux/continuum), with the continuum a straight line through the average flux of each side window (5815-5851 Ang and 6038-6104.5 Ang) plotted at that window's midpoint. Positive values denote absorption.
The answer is 0.9 Ang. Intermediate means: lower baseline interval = 25.1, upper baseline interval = 24.6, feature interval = 23.4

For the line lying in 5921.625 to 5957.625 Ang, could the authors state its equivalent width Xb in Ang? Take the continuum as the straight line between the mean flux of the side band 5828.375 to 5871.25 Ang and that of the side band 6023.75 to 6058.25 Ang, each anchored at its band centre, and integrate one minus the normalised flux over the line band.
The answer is 1.37 Ang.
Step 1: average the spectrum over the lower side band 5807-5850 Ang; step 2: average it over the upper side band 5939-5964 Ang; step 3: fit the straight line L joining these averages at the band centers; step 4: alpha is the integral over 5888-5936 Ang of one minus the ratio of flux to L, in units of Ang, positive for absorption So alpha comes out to 3.2 Ang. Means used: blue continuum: 25.1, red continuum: 23.7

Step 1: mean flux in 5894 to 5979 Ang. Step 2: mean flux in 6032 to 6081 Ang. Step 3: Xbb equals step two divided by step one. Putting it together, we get 1.06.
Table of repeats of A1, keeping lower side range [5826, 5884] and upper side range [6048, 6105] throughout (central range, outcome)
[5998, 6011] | -0.029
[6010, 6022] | 0.049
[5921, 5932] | 0.032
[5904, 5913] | 0.006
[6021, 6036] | 0.008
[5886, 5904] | 0.185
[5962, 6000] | 0.020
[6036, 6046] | -0.004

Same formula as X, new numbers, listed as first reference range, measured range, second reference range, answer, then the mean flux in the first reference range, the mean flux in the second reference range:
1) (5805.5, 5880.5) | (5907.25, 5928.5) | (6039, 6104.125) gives 0.9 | 24.8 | 24.6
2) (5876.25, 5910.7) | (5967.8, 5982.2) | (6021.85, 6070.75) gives -0.2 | 22.2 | 24.7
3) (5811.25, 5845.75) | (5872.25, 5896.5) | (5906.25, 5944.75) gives 2.2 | 25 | 23.6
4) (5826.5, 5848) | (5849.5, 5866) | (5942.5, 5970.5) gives 0.8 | 25.1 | 23.5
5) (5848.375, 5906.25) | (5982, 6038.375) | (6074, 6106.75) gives -1.0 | 23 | 24.5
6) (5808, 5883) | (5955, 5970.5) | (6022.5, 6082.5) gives 1.0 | 24.6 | 24.7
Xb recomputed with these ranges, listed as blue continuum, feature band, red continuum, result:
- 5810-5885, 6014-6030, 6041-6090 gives 0.64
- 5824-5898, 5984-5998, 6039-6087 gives -0.05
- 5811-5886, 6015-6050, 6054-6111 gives 0.15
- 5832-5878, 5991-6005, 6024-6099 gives -0.39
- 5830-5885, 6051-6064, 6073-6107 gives -0.12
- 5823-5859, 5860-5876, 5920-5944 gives -0.41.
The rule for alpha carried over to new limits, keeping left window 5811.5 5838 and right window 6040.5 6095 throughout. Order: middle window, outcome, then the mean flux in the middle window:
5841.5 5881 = 1.3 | 24.3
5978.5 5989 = 0.6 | 23.4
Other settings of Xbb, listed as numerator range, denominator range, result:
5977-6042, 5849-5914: 1.05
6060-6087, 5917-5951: 1.05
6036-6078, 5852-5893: 1.07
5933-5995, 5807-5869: 0.96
